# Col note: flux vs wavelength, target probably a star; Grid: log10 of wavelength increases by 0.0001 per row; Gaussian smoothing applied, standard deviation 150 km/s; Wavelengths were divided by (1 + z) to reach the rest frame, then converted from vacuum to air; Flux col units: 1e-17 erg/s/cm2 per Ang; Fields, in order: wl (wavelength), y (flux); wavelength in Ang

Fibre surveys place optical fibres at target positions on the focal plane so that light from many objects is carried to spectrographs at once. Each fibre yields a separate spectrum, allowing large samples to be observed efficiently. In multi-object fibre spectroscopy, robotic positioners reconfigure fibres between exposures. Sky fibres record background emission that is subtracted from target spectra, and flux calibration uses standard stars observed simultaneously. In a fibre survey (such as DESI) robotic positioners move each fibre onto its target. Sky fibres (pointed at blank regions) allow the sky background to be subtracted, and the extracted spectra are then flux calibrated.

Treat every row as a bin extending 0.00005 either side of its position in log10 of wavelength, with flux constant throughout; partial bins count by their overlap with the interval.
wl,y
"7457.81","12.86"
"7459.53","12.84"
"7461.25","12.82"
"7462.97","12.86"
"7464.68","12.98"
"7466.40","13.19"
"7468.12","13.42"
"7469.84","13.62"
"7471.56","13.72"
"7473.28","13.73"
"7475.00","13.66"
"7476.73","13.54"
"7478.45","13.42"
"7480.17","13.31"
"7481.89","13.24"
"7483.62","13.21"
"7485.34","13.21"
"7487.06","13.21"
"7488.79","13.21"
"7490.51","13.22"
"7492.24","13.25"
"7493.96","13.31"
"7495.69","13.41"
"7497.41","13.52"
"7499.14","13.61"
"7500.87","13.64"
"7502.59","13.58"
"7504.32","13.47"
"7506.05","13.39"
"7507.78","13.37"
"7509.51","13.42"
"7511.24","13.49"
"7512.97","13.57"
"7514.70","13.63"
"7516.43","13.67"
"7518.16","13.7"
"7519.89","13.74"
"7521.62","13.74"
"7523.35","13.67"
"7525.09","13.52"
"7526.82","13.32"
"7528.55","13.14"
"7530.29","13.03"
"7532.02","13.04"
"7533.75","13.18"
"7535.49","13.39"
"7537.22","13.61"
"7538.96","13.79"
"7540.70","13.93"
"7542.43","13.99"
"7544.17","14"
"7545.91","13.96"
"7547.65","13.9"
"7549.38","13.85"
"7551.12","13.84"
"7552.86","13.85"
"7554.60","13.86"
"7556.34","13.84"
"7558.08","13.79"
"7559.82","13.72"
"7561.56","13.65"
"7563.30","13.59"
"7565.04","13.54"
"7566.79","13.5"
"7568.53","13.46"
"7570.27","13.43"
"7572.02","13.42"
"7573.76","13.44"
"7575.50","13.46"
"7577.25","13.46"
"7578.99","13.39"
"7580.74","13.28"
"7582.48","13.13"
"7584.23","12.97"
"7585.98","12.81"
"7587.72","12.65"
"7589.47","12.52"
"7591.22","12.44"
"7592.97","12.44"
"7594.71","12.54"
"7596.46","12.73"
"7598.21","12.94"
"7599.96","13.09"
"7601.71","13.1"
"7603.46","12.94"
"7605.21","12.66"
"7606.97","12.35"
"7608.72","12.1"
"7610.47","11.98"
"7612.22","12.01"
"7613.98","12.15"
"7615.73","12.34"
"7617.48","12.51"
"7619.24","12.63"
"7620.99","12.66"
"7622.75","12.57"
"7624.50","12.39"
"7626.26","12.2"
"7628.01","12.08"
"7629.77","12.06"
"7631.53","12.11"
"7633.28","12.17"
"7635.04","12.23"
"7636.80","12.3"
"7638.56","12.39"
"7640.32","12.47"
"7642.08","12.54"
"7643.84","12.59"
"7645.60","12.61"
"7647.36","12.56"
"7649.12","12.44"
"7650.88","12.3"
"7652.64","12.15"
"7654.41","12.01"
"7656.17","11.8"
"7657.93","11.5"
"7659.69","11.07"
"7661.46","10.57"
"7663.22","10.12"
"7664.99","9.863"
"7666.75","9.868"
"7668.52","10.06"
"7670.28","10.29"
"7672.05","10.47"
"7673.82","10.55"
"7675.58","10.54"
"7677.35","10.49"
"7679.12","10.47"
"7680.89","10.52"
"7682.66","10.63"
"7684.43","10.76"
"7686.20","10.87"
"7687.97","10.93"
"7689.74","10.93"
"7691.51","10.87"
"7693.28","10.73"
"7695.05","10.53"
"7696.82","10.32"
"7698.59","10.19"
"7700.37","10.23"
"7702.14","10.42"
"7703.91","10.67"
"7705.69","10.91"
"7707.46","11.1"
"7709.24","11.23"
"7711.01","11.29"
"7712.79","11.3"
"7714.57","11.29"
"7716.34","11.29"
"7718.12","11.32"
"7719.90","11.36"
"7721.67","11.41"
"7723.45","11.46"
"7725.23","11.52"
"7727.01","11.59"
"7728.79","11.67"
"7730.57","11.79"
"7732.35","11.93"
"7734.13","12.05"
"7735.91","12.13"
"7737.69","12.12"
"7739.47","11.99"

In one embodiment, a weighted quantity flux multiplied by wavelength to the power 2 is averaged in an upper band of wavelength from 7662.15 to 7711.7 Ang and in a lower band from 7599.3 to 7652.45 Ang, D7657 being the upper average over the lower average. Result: 0.9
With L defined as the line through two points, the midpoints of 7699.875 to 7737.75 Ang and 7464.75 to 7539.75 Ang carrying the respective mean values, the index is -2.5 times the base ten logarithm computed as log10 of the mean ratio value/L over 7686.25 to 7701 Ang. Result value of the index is 0.10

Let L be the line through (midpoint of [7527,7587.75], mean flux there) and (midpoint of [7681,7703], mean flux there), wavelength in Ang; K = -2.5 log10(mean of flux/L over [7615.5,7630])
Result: -0.026 mag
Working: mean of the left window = 13.5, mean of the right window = 10.6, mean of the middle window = 12.4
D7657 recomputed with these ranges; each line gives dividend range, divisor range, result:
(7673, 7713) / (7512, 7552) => 0.82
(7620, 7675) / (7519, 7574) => 0.88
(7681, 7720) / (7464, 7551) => 0.85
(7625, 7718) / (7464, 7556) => 0.87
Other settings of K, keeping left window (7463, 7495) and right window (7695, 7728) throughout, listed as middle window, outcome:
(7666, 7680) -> 0.11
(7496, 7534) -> -0.04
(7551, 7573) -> -0.09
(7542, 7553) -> -0.10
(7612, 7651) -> -0.05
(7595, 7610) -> -0.05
